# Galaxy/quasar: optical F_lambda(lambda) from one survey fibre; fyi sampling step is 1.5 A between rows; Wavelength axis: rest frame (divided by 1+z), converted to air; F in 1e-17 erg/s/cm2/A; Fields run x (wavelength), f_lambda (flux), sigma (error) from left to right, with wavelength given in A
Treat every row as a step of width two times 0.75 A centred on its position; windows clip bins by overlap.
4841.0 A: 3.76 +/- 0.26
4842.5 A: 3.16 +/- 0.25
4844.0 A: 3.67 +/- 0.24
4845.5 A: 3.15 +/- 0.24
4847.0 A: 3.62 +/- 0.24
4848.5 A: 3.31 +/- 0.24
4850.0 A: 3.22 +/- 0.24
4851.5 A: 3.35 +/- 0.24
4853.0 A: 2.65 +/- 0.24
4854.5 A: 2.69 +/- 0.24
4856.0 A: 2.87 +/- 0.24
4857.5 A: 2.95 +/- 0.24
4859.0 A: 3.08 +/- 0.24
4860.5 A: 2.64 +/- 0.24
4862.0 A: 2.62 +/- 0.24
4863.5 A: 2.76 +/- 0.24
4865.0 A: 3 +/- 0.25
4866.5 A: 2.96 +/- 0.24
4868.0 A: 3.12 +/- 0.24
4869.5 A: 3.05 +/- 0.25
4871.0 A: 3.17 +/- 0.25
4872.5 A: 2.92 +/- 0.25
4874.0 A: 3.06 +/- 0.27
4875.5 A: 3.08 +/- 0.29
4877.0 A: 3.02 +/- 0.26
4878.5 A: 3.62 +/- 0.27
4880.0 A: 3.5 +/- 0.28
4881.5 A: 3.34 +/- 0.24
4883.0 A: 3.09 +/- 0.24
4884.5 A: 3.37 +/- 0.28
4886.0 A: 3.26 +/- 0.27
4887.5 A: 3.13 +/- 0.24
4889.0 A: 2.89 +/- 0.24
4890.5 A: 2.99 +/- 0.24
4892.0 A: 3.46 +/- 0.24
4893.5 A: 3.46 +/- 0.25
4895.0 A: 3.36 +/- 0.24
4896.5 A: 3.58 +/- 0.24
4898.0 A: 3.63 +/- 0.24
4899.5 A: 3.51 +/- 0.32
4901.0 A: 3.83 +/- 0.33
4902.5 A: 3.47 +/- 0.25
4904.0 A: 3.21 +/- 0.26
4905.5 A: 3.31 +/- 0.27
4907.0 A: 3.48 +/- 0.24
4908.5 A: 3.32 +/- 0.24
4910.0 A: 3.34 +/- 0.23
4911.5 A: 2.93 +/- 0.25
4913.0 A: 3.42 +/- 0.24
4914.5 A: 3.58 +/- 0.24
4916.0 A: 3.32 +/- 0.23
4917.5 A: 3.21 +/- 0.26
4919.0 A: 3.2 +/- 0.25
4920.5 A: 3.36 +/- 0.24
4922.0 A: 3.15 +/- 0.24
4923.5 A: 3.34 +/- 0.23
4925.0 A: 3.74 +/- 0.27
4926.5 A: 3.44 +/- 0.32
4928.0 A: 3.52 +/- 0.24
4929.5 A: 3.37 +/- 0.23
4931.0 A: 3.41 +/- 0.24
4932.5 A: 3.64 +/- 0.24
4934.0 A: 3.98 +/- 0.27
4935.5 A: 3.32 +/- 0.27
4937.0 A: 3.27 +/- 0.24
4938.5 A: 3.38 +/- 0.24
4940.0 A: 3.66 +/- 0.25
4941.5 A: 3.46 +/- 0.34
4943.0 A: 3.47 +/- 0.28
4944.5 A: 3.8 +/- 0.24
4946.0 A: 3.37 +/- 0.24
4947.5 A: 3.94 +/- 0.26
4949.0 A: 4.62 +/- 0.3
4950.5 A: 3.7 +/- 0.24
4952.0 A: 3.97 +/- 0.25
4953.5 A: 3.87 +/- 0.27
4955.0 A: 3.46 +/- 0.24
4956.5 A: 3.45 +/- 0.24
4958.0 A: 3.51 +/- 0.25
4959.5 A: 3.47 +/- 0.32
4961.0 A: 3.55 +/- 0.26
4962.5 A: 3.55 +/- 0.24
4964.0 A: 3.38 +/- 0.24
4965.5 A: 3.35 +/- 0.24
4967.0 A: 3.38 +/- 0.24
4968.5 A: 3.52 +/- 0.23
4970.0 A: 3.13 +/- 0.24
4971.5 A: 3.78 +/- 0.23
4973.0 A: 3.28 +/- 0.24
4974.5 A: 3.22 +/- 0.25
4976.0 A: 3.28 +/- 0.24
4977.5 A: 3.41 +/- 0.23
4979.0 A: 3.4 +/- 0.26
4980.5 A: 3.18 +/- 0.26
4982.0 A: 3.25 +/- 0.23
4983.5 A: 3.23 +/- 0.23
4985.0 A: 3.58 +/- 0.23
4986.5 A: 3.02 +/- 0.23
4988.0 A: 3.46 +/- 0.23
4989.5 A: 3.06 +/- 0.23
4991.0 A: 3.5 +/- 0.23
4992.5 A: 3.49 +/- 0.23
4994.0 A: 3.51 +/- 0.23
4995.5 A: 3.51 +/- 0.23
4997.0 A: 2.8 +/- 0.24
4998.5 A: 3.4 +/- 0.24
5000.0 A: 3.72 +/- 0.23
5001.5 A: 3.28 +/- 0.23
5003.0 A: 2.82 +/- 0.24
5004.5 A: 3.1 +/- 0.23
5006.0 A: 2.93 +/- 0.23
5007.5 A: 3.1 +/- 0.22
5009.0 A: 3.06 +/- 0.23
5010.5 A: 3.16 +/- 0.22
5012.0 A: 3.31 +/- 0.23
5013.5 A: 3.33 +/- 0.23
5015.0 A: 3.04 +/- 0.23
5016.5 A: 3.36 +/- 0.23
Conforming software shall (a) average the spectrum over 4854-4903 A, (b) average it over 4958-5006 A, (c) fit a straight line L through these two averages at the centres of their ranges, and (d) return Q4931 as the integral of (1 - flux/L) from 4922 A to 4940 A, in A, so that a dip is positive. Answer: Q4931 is -1.3 A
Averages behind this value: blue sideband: 3.17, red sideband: 3.34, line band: 3.48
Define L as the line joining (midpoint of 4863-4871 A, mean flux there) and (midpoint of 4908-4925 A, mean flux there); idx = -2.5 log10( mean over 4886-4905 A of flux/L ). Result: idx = -0.06 mag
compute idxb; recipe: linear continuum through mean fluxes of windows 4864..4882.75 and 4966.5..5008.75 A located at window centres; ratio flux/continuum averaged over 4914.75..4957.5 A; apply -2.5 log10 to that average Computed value -0.103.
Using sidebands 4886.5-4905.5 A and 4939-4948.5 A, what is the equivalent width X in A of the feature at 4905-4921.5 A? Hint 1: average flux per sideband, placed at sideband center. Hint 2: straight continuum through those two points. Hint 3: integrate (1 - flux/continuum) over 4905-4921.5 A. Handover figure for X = 0.7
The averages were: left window 3.37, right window 3.64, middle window 3.31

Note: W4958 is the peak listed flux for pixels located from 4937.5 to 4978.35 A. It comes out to 4.62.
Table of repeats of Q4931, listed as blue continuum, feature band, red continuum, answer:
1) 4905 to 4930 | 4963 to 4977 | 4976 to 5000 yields -0.1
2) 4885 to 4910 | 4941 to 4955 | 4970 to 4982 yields -1.8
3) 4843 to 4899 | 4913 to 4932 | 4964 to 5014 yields -1.1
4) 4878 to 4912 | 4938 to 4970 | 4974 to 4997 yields -2.6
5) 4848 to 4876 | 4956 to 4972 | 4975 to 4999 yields -1.0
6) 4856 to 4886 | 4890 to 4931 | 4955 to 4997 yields -2.7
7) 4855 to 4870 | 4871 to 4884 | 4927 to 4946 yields -0.8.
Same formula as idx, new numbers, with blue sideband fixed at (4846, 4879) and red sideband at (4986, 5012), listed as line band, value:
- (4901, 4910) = -0.10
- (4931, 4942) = -0.12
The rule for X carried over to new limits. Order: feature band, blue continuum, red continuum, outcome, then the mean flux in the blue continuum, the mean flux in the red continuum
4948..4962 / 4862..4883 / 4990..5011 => -2.4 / 3.1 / 3.24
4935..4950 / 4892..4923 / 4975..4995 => -1.2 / 3.39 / 3.34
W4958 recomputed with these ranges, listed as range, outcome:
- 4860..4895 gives 3.62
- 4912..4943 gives 3.98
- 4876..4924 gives 3.83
